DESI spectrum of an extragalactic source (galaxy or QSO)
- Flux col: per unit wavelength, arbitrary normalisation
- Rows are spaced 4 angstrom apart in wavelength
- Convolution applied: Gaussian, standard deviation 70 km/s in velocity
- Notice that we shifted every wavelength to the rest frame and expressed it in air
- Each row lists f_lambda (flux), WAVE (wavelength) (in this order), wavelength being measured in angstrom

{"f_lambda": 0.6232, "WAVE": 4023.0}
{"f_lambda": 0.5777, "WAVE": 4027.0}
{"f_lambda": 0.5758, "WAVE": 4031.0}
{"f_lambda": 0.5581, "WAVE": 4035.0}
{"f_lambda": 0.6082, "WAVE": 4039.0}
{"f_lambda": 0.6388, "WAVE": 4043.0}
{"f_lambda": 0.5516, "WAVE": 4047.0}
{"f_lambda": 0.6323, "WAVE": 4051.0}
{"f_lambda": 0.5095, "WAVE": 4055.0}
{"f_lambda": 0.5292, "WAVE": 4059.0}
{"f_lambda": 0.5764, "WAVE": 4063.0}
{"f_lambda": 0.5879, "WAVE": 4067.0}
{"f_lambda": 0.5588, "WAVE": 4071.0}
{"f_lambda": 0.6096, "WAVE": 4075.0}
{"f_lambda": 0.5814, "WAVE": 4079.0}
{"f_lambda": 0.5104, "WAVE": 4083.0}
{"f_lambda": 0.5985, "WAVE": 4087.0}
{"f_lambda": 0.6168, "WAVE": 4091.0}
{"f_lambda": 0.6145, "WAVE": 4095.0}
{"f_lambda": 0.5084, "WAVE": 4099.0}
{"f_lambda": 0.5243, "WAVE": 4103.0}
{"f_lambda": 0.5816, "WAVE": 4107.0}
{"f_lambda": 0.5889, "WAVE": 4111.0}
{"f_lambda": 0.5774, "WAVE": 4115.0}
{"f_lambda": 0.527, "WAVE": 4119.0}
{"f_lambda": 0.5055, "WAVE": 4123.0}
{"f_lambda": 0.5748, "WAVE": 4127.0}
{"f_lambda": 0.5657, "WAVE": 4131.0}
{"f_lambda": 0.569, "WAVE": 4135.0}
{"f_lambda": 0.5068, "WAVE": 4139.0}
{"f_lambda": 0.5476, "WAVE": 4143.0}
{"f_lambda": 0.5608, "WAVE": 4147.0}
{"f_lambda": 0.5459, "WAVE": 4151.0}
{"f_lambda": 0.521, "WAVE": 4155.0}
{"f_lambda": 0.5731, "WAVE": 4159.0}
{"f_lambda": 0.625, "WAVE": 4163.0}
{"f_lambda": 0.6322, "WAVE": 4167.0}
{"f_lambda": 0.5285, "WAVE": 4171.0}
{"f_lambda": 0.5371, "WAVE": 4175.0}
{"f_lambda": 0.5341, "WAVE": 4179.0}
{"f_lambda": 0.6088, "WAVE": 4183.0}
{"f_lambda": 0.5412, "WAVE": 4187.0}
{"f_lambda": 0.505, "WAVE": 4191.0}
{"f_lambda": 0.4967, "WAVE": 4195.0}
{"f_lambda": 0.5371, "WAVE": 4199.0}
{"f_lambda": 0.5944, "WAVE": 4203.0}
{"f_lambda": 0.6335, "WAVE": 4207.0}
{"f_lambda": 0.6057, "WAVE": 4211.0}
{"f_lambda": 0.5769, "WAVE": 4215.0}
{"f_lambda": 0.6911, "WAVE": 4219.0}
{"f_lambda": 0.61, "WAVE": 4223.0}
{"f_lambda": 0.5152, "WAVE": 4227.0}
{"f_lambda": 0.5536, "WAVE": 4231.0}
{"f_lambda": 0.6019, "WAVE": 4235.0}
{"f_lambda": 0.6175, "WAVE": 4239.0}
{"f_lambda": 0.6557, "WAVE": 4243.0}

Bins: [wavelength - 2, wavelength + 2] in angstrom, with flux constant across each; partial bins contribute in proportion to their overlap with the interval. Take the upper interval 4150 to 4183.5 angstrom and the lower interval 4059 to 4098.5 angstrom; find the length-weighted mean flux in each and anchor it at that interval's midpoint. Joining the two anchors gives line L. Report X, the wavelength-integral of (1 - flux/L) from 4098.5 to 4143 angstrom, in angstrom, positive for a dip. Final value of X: 1.8 angstrom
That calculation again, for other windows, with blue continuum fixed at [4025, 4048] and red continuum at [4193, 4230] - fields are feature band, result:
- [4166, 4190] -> 1.06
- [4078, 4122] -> 1.57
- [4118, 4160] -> 2.86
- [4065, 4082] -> 0.17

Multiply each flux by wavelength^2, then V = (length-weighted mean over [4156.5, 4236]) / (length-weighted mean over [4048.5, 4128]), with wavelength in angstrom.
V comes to 1.07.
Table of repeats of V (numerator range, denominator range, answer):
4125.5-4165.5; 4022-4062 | 1.02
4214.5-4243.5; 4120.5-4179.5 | 1.12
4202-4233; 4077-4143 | 1.13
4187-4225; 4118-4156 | 1.11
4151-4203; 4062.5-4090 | 1.01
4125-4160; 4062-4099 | 0.98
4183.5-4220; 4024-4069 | 1.07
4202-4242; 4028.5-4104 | 1.13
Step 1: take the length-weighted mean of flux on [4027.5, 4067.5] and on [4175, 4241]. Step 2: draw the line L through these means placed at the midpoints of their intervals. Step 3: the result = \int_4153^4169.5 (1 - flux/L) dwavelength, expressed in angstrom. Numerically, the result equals -0.3 angstrom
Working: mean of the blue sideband 0.576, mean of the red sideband 0.575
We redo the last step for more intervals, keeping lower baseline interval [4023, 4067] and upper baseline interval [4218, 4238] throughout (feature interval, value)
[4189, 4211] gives 1.1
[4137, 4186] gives 2.2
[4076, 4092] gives 0.1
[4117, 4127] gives 1.0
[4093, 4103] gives 0.5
